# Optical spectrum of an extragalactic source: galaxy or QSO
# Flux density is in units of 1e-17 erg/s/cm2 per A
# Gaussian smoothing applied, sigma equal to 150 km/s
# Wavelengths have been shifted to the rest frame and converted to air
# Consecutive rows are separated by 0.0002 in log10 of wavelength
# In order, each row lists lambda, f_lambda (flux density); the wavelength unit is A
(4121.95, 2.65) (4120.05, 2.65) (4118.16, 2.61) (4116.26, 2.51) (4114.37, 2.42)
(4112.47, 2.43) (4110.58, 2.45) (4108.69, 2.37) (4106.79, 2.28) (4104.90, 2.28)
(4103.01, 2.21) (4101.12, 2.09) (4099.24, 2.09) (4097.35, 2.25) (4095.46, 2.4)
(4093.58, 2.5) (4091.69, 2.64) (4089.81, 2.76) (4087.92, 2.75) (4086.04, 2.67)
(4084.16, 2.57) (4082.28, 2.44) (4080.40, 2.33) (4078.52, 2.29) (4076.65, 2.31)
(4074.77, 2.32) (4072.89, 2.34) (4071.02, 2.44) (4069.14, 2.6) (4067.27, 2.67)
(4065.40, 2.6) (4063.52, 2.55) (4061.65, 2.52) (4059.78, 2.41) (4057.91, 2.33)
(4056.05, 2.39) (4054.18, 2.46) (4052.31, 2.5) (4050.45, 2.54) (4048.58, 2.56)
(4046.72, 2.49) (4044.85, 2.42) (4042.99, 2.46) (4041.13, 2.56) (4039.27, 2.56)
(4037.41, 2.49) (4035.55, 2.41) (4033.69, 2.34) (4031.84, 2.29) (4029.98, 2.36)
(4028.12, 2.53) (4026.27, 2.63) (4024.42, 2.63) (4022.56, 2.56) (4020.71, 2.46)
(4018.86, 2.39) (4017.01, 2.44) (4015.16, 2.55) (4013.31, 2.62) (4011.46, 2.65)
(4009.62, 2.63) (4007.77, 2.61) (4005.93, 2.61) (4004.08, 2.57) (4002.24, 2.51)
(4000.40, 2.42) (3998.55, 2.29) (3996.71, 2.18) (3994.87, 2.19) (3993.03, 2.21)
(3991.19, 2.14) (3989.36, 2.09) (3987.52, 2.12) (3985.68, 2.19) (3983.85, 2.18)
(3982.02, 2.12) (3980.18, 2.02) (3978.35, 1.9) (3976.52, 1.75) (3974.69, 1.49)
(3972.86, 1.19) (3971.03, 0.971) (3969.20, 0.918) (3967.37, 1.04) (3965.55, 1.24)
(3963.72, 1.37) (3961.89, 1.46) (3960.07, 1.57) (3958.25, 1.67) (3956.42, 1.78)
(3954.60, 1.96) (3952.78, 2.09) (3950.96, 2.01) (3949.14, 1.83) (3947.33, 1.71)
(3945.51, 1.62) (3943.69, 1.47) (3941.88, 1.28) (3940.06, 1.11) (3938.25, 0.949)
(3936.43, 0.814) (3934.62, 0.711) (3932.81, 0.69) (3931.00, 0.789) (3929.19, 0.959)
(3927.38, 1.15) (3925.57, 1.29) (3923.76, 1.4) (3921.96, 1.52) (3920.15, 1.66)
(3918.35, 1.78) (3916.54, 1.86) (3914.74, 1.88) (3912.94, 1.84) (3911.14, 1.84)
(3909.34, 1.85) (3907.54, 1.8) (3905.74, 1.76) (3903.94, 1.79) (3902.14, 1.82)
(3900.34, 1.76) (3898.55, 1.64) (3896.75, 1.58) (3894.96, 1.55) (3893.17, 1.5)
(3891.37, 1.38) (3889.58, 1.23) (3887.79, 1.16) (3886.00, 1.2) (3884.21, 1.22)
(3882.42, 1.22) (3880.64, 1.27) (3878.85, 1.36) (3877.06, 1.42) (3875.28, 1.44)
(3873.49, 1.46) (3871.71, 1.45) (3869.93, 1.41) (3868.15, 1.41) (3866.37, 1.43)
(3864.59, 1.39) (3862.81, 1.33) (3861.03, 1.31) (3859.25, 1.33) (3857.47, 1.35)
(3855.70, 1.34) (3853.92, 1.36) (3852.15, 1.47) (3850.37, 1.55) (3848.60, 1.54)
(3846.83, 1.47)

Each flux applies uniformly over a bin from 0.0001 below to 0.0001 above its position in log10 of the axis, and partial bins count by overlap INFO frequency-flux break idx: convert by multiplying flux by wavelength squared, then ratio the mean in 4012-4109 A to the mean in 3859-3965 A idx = 1.80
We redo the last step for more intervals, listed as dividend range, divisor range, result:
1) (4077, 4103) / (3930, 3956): 1.91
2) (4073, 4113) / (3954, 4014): 1.29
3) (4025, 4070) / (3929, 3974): 1.95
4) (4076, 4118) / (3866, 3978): 1.82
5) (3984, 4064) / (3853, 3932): 1.78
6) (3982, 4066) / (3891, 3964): 1.67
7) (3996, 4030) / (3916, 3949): 2.06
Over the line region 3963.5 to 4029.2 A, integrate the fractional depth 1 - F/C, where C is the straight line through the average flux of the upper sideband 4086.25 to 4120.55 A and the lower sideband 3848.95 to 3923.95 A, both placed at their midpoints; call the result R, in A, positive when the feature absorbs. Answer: -4.7 A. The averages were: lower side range 1.51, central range 2.13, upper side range 2.43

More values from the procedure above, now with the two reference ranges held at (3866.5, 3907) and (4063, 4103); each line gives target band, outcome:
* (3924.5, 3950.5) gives 8.1 A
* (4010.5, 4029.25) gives -3.6 A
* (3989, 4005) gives -2.2 A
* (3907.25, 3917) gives -1.6 A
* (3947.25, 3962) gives -0.1 A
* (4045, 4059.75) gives -1.1 A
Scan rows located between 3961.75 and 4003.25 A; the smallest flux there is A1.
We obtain 0.918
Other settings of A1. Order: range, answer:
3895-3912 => 1.58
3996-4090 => 2.18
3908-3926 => 1.29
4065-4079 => 2.29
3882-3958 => 0.69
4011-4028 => 2.39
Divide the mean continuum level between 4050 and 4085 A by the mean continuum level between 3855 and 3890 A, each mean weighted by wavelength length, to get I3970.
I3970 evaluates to 1.8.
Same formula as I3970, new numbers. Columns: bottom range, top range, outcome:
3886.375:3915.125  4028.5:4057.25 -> 1.50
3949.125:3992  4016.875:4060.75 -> 1.44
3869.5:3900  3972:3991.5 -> 1.38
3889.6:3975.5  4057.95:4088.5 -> 1.68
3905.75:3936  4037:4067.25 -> 1.74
